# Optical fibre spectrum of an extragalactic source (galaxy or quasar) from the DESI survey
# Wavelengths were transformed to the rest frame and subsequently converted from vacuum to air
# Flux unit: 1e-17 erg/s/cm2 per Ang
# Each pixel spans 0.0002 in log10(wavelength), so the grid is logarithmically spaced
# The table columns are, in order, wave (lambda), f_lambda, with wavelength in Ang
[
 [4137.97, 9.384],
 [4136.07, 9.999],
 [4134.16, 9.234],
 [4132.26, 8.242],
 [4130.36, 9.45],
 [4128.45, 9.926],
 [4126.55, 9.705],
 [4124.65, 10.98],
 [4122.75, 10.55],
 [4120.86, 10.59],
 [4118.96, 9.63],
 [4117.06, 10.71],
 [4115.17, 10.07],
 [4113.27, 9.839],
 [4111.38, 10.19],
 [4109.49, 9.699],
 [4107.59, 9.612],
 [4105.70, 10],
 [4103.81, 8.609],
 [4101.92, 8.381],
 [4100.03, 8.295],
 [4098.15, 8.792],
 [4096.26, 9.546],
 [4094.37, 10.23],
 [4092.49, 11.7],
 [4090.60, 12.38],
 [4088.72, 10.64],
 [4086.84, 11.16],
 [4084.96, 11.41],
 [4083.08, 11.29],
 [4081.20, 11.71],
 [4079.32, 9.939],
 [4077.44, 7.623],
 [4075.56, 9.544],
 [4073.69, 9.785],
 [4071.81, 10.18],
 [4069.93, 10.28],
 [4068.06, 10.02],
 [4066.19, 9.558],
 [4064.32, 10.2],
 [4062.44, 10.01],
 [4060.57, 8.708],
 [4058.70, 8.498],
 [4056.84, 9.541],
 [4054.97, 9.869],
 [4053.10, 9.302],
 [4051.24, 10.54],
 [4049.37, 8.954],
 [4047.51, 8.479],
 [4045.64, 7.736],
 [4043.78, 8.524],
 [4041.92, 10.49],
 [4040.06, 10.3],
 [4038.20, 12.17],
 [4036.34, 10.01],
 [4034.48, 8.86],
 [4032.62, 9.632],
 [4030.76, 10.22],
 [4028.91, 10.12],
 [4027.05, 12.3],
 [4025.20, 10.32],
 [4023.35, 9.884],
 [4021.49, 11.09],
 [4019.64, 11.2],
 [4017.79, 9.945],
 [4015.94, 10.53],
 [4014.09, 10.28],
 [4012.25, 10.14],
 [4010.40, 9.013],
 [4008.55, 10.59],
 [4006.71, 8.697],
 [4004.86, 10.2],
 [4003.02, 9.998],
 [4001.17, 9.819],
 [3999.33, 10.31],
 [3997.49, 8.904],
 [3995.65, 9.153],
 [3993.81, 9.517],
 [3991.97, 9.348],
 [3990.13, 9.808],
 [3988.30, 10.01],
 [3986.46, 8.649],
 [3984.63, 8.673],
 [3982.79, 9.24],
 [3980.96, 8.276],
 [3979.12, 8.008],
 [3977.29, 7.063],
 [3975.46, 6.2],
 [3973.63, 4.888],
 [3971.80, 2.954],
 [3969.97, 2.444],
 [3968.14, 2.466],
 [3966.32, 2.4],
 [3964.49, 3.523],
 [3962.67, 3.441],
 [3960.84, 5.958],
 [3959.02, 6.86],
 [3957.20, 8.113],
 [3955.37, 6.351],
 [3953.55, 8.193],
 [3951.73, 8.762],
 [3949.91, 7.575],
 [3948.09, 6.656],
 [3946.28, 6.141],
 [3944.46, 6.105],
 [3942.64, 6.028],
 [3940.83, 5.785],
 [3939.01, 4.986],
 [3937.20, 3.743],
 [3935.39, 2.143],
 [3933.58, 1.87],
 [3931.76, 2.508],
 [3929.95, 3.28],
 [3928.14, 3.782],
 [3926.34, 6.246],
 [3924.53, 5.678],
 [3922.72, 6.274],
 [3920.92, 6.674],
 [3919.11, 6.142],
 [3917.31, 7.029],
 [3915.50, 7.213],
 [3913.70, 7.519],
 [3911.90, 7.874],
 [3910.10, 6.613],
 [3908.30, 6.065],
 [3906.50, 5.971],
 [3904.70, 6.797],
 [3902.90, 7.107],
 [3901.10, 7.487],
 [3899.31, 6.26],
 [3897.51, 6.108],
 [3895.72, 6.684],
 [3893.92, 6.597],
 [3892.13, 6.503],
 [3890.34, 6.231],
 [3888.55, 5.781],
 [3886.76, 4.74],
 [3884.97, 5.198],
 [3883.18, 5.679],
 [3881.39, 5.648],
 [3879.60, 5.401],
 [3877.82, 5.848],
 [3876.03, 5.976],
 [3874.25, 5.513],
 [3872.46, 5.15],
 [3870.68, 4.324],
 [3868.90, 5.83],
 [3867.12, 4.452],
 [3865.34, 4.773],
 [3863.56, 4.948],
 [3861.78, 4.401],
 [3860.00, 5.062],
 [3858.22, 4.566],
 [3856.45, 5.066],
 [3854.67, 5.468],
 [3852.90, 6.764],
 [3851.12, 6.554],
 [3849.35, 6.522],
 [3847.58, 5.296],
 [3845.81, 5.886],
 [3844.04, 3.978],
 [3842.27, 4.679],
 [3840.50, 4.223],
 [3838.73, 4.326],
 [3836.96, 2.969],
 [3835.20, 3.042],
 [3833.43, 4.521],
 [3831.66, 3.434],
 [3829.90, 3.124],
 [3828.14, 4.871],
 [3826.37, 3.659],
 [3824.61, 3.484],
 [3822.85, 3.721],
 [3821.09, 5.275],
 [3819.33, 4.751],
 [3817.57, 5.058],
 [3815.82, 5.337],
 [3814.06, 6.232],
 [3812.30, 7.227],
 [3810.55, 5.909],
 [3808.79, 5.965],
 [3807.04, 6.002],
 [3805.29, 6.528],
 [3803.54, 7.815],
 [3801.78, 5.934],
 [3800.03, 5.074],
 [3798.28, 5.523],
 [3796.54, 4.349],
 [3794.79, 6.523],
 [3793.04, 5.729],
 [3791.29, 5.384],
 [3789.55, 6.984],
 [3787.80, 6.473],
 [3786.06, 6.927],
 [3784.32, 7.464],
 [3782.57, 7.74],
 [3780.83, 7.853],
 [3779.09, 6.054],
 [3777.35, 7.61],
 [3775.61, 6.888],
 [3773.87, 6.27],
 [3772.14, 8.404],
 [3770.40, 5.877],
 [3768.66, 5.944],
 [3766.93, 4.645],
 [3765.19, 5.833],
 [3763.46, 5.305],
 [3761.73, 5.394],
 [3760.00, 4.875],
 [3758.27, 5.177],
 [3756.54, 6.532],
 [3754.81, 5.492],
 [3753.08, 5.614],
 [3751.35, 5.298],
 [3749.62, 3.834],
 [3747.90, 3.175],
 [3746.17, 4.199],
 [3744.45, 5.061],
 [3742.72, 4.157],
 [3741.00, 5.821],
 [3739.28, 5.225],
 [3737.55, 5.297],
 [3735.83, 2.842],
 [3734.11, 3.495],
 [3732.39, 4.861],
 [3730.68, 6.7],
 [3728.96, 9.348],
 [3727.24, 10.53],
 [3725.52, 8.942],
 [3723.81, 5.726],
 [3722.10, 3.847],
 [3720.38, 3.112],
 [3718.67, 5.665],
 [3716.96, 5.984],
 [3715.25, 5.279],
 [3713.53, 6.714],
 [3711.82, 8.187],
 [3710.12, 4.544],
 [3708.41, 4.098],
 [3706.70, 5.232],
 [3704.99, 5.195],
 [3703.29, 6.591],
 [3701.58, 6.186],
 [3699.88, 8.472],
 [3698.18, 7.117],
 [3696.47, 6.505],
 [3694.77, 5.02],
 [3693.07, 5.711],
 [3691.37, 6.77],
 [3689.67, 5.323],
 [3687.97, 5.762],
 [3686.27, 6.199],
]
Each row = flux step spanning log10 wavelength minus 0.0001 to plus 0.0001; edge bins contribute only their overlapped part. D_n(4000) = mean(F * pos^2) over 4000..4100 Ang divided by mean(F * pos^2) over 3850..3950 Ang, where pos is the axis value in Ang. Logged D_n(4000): 1.9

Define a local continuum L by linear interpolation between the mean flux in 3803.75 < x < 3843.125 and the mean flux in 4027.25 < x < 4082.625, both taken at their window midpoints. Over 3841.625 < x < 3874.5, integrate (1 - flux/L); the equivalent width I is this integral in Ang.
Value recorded 1.8 Ang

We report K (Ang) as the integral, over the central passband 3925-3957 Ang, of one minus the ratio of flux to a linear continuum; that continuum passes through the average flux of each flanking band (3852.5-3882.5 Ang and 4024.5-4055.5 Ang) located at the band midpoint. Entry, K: 8.3 Ang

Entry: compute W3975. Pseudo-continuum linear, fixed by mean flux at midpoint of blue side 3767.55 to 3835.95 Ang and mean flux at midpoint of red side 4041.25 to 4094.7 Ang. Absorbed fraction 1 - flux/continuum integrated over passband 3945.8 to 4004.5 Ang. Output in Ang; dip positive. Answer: 9.0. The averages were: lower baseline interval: 5.76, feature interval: 7.22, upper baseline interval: 9.94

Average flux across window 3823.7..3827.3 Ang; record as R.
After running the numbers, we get 3.58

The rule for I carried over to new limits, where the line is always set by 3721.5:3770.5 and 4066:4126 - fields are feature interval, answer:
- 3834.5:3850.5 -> 5.1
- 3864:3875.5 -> 3.4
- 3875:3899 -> 4.8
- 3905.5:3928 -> 3.5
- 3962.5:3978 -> 8.3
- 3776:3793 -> -2.5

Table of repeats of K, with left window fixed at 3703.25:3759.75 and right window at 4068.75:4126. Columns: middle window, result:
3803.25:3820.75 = 1.3 Ang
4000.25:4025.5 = -3.0 Ang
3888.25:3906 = 2.4 Ang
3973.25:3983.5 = 1.5 Ang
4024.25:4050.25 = -1.5 Ang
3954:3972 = 8.1 Ang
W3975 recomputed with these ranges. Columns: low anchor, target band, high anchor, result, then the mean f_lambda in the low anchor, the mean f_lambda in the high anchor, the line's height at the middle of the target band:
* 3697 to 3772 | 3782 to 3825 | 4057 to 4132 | 3.6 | 5.64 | 9.97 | 6.47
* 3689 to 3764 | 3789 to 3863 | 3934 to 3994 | 9.5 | 5.65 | 6.3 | 5.92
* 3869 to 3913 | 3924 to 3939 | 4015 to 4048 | 7.3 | 6.07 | 10.1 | 7.24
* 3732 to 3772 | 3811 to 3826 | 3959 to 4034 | 2.1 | 5.02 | 8.38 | 5.93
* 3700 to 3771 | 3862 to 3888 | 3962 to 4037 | 6.9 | 5.54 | 8.51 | 7.11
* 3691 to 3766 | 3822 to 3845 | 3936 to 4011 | 8.9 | 5.65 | 7.17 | 6.3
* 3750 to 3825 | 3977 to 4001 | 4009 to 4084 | -0.1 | 5.97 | 9.92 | 9.04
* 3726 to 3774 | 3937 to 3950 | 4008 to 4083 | 3.9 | 5.56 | 9.91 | 8.41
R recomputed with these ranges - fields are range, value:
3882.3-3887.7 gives 5.21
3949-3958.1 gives 7.79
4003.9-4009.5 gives 9.83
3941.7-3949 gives 6.23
